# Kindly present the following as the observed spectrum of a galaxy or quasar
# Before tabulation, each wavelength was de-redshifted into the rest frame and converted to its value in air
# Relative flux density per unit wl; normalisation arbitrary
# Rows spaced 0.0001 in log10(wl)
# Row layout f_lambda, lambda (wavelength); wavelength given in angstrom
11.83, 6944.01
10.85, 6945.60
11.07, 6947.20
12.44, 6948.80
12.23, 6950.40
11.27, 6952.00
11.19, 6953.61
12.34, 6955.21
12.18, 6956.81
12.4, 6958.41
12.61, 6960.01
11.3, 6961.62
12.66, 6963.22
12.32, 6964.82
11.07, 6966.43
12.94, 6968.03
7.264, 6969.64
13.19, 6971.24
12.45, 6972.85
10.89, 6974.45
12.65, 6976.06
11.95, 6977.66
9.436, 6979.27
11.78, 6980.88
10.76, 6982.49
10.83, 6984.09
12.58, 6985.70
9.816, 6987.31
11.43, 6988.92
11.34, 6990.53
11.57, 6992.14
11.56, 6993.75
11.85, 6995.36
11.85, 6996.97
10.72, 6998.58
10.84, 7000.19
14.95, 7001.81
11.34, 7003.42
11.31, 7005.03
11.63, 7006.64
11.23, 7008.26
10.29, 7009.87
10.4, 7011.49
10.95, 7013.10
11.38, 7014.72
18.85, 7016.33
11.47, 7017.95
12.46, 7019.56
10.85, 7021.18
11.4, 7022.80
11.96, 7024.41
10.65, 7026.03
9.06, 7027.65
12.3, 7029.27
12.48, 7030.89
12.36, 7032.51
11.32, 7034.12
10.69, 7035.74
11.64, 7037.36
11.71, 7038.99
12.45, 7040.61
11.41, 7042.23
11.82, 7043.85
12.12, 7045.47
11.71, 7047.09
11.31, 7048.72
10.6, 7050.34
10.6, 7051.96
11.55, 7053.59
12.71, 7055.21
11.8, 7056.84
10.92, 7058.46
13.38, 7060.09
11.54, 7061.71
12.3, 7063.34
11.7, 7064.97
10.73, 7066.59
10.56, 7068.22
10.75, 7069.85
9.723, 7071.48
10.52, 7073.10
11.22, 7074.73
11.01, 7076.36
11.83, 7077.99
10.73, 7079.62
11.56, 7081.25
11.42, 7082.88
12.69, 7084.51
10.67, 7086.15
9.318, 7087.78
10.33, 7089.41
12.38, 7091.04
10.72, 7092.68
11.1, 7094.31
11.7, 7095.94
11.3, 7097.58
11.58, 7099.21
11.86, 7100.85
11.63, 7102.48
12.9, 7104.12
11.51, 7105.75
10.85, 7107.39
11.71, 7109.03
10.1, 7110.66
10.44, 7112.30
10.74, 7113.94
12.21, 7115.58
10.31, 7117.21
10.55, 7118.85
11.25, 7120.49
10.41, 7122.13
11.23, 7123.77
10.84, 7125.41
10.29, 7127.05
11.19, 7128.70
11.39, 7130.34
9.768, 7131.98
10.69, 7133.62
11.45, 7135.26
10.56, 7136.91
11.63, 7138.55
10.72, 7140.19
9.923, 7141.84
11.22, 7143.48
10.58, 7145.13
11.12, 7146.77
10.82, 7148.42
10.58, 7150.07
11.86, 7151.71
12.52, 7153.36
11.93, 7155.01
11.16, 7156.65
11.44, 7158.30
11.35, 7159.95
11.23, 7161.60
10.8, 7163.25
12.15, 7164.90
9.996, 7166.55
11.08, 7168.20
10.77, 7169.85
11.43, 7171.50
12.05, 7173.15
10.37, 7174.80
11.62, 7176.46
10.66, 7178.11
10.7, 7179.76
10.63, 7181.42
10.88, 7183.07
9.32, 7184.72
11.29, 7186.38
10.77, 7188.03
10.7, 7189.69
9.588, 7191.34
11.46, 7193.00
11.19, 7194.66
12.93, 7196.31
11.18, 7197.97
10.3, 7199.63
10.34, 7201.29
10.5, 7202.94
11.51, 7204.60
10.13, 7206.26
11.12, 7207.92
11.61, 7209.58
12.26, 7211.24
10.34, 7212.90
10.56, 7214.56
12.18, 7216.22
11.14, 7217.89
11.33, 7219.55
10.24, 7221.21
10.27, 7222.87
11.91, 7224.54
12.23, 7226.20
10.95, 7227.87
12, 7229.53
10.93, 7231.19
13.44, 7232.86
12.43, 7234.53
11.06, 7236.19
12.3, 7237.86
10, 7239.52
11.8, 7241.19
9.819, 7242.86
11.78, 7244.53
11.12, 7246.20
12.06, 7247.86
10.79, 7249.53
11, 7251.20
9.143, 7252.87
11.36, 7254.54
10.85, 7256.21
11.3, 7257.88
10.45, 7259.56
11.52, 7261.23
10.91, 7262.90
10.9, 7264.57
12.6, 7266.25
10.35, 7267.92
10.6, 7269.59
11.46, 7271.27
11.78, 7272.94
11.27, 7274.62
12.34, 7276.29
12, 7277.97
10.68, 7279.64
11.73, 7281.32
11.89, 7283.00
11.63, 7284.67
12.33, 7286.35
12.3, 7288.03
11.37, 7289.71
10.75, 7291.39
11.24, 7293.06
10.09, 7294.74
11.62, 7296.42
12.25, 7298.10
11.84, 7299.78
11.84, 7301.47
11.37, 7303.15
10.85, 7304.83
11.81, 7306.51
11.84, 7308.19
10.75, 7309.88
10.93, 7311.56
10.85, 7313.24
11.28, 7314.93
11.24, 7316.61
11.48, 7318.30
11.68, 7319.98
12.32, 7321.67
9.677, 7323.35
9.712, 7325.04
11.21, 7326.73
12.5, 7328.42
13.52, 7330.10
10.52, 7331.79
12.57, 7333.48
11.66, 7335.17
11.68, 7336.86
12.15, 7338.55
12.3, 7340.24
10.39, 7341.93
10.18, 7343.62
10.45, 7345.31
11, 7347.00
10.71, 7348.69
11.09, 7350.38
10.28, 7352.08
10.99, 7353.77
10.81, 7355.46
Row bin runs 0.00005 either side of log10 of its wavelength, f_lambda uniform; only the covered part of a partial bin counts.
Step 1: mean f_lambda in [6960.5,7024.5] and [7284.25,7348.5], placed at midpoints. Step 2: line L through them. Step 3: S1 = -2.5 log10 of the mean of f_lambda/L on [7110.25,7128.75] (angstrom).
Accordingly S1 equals 0.07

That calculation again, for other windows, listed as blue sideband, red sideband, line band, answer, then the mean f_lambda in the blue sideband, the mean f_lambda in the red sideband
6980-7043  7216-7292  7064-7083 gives 0.06 mag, 11.6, 11.3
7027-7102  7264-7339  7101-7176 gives 0.03 mag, 11.4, 11.5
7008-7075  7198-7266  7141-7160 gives 0.01 mag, 11.6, 11.2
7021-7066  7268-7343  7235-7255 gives 0.04 mag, 11.6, 11.5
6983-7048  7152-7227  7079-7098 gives 0.03 mag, 11.7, 11.1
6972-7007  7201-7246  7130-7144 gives 0.06 mag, 11.5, 11.3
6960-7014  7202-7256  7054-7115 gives 0.01 mag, 11.4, 11.2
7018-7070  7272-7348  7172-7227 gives 0.05 mag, 11.5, 11.4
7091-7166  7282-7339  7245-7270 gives 0.04 mag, 11.1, 11.5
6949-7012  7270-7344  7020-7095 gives 0.02 mag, 11.6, 11.5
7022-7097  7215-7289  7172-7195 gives 0.05 mag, 11.4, 11.4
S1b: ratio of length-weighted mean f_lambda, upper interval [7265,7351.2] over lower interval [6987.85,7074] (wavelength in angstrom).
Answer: 0.98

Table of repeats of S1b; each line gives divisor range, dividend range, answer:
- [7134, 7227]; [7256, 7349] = 1.03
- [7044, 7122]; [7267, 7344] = 1.01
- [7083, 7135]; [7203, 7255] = 1.01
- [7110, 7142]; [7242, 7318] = 1.04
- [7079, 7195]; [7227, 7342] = 1.03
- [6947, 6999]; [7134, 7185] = 0.96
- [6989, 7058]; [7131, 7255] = 0.95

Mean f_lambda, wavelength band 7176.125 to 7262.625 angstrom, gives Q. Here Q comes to 11.1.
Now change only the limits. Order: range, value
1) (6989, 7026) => 11.8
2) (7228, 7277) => 11.3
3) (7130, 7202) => 11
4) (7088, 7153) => 11.1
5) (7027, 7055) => 11.5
